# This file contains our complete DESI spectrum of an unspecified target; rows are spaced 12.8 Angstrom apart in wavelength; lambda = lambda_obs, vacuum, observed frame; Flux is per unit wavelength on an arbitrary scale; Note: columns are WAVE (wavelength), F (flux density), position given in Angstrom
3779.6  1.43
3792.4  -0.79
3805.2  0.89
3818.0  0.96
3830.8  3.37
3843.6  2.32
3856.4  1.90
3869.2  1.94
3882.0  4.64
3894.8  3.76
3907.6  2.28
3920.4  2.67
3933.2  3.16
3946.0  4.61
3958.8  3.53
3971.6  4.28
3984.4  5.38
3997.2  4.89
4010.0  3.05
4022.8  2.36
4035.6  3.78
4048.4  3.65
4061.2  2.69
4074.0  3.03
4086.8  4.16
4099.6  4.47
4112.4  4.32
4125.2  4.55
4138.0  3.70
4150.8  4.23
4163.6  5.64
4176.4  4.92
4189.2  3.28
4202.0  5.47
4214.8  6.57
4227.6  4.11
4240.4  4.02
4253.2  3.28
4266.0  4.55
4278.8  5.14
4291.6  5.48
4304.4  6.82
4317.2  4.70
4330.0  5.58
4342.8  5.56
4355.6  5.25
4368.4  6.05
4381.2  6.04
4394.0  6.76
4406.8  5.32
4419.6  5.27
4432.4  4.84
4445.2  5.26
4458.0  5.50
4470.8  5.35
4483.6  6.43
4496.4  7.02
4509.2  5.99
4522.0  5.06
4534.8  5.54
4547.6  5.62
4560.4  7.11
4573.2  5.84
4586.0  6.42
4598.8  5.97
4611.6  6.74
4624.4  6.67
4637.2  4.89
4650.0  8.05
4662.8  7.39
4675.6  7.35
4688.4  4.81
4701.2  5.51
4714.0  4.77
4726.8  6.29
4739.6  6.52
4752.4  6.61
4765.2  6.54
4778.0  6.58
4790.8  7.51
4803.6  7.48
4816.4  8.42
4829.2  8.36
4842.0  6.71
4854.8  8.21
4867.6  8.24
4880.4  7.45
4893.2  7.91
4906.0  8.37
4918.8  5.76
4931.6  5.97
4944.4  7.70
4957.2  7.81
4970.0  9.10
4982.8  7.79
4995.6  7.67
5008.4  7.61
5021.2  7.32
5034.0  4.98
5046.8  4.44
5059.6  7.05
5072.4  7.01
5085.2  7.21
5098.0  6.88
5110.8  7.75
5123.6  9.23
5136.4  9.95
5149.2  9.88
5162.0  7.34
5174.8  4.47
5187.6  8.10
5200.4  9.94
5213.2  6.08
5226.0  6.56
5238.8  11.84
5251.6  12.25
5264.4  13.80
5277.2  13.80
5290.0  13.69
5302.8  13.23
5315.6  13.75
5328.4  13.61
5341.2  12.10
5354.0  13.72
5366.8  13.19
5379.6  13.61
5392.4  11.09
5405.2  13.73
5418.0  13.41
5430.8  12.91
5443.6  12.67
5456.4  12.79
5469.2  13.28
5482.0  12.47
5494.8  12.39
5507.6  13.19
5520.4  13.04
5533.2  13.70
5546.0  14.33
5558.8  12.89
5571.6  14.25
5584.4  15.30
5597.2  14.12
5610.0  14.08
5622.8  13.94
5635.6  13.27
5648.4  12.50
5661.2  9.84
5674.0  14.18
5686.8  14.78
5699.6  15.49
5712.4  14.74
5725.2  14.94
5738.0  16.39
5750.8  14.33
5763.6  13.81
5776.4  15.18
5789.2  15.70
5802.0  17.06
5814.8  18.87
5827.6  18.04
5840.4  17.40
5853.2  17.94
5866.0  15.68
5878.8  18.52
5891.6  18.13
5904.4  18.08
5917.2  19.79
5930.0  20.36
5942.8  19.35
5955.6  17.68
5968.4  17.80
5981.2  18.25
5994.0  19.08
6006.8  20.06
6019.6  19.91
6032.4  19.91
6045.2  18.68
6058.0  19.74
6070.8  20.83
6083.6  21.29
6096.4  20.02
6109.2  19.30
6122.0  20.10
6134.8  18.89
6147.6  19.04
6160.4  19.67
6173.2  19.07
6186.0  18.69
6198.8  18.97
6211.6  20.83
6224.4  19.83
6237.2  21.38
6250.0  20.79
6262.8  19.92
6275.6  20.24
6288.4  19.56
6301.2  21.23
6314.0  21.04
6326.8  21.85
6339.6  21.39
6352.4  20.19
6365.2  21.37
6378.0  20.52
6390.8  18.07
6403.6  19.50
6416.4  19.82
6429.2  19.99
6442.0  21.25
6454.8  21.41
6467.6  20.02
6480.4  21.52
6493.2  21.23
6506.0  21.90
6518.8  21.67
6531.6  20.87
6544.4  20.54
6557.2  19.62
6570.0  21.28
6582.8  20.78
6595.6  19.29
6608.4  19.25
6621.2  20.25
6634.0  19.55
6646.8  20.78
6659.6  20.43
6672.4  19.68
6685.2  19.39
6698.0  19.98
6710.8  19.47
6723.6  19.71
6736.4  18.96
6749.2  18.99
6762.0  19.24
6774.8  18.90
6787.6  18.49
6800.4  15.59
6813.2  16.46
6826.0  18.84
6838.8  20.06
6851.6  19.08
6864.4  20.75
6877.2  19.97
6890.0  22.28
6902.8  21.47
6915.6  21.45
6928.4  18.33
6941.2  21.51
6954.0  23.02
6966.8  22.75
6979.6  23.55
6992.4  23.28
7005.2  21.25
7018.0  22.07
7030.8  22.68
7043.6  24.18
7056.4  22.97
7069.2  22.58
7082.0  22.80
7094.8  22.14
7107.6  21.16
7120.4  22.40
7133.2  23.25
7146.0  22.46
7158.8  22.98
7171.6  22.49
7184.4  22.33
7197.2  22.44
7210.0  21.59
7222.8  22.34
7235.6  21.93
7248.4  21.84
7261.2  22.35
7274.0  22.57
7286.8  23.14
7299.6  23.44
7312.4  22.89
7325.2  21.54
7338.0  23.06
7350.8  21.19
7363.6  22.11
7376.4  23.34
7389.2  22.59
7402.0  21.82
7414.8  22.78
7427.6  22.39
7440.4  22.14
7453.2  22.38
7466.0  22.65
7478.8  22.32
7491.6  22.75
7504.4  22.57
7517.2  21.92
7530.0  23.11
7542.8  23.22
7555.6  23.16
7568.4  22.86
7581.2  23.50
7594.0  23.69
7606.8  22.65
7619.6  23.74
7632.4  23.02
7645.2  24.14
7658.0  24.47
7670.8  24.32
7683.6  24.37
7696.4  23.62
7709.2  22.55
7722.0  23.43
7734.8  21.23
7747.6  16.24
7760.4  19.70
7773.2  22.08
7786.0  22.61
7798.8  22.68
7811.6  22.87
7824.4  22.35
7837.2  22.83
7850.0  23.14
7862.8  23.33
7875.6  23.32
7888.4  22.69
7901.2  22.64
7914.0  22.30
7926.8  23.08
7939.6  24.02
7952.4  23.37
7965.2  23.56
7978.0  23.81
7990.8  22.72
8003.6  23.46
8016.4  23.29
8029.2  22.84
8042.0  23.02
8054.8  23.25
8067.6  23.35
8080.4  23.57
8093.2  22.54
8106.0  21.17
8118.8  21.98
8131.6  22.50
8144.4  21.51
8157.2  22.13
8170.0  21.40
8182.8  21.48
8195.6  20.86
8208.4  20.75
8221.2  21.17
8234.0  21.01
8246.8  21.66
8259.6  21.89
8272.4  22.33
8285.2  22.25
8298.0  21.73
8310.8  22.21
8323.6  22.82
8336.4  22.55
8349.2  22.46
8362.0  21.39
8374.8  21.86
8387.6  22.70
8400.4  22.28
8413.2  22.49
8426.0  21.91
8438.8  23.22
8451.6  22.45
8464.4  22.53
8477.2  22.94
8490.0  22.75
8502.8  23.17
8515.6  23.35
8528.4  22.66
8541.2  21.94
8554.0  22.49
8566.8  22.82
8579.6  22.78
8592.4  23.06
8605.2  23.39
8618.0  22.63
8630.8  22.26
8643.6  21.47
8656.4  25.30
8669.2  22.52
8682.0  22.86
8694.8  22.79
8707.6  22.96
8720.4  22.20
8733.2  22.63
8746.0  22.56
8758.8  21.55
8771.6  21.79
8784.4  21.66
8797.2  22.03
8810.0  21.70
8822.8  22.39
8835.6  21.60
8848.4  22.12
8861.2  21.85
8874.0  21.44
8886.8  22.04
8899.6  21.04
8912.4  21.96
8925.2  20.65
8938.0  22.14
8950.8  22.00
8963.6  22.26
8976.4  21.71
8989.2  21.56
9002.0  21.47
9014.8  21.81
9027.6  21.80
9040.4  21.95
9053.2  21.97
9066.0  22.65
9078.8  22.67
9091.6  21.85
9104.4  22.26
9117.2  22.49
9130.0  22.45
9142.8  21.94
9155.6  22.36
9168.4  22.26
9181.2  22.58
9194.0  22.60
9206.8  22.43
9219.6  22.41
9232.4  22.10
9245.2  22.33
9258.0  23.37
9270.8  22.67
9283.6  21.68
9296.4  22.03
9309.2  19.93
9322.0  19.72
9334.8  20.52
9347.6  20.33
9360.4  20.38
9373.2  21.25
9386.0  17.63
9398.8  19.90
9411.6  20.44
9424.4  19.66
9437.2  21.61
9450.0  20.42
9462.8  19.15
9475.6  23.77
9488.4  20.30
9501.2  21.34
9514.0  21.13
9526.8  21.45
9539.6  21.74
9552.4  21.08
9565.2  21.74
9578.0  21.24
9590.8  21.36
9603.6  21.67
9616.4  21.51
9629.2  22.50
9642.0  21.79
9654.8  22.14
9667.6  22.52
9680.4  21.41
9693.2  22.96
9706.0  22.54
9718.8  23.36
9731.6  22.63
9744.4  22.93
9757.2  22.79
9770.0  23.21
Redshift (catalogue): 0.315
